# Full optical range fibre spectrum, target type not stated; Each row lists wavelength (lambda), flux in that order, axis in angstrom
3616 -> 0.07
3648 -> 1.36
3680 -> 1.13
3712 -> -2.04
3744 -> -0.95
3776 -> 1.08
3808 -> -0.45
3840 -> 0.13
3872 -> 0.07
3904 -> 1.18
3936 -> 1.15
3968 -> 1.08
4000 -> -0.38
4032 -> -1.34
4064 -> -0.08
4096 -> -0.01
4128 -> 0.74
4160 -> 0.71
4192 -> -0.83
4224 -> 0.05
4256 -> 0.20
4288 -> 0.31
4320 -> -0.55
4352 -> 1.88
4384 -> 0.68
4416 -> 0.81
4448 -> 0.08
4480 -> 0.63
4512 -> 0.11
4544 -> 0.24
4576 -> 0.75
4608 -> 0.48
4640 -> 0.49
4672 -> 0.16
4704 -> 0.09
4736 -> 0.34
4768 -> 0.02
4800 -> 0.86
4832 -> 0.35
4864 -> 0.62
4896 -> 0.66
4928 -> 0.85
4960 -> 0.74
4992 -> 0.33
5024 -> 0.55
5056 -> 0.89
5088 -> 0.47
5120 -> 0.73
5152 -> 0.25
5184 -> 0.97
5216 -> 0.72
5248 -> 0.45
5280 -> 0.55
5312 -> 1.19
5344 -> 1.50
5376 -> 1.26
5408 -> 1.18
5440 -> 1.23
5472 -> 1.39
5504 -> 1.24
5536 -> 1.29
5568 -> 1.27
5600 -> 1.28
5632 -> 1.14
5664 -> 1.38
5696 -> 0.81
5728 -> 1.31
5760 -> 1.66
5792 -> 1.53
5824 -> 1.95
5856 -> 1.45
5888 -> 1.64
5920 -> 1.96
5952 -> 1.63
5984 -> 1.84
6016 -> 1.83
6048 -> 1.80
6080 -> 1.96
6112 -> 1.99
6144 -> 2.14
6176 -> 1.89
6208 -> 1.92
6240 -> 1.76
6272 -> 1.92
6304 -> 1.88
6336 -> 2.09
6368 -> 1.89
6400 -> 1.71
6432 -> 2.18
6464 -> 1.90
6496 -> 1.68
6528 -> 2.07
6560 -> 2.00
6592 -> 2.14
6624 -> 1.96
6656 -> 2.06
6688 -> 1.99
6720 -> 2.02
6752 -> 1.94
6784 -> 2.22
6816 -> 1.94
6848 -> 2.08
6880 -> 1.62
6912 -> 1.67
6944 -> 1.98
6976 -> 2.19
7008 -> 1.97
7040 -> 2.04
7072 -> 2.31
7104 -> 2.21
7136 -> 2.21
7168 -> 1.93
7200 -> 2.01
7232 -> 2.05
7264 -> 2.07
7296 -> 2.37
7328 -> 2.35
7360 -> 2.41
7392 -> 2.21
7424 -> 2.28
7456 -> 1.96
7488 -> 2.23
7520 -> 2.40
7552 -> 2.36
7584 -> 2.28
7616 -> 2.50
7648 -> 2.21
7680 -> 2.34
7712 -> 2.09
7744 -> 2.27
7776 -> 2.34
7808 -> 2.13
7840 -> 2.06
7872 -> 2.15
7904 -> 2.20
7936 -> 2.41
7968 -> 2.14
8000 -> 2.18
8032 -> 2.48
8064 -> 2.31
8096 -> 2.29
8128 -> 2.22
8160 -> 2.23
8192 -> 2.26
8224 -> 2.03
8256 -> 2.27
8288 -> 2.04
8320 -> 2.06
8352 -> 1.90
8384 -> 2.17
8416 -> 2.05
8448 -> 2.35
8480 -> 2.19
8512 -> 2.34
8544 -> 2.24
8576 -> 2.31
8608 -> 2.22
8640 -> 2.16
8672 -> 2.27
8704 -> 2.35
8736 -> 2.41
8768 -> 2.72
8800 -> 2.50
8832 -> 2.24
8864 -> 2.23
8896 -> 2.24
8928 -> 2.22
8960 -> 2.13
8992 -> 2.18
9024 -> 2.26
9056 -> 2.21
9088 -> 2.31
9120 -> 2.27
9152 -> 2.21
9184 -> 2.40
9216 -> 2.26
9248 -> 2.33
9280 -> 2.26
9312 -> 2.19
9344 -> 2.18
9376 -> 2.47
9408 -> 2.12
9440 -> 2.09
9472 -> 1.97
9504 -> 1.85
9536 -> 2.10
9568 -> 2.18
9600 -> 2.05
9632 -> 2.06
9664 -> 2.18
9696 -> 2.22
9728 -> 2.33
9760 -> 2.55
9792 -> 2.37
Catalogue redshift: 0.332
